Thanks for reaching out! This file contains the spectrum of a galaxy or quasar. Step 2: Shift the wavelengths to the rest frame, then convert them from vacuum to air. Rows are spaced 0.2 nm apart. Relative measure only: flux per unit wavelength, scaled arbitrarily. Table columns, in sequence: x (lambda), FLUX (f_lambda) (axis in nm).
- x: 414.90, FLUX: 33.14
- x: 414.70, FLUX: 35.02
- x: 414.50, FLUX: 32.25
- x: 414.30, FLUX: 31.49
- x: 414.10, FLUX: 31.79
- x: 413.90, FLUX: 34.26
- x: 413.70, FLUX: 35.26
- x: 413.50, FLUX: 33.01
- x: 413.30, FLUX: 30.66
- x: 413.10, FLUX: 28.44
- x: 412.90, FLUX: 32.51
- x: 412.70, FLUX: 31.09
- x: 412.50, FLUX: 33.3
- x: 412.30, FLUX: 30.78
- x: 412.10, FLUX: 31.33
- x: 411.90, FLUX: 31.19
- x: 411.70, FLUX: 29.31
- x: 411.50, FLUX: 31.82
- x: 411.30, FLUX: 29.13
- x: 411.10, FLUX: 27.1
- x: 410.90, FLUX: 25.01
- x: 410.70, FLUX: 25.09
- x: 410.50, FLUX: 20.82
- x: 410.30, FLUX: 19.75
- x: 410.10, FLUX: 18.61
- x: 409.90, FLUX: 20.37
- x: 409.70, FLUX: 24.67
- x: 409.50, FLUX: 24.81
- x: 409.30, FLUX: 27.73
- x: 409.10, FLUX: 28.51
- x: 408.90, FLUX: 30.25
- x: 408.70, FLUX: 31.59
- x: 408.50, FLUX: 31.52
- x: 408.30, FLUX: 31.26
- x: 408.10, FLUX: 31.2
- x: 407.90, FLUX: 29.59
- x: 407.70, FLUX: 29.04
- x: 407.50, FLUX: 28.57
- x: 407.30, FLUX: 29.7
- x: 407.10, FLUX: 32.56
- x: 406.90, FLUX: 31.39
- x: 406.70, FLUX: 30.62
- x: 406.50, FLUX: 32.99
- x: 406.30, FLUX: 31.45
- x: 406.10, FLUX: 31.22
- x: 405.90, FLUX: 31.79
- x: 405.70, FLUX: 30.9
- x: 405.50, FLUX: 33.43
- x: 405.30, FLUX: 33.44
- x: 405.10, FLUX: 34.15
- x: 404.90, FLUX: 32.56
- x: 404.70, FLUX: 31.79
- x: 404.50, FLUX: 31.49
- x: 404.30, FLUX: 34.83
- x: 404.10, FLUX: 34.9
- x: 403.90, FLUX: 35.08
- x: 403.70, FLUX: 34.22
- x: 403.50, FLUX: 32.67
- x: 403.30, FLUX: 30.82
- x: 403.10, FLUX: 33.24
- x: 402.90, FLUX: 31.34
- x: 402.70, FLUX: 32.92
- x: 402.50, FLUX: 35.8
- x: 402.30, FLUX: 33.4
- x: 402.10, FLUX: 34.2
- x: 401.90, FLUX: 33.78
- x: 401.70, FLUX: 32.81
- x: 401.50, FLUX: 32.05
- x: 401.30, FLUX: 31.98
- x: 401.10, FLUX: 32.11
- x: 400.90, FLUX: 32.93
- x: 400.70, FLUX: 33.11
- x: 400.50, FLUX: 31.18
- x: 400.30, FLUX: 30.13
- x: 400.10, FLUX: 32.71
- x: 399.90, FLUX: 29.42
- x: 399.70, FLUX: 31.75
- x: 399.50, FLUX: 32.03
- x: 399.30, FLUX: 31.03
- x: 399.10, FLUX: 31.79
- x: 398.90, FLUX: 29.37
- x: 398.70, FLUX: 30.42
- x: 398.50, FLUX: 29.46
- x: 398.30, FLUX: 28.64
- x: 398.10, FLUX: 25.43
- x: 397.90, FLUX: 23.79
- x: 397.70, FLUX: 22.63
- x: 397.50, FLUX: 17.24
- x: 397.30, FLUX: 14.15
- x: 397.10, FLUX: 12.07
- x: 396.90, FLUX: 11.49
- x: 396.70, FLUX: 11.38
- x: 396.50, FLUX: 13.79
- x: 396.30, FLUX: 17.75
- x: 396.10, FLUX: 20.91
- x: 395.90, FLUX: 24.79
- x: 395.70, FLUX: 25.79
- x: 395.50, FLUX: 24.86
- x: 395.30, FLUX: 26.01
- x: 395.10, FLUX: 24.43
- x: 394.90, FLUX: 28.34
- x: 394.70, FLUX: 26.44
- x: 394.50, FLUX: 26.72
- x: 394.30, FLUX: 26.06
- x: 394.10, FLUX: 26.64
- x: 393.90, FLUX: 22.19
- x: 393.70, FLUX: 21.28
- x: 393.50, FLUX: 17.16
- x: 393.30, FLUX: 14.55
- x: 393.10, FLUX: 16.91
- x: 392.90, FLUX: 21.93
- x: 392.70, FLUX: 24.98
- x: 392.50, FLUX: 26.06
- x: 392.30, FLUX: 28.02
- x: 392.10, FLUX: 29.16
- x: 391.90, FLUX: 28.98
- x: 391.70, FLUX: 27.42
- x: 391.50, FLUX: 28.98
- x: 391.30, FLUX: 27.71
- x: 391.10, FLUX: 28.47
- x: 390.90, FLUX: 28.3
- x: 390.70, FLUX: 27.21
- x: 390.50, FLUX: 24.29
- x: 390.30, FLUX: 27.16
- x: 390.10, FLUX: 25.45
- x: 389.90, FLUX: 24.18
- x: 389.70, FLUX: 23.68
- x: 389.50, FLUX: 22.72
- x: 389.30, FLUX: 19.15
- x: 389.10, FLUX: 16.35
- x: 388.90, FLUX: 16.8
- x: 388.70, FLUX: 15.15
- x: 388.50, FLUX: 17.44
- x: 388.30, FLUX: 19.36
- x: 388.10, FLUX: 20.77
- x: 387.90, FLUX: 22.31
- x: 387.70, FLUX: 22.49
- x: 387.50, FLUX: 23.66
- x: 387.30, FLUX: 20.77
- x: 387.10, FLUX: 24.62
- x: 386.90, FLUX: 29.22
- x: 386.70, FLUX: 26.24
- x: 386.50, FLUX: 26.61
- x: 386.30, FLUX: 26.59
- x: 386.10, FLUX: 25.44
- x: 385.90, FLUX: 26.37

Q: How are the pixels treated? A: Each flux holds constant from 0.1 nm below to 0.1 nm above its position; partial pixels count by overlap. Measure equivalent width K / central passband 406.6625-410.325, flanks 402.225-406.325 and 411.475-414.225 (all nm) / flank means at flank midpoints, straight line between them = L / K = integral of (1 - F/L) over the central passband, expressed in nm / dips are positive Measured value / 0.48 nm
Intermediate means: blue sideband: 32.9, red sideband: 31.8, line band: 28.1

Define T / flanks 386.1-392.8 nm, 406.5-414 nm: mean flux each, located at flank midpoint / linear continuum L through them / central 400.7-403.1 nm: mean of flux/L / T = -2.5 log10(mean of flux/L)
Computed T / -0.21 mag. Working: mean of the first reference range 24.3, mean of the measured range 33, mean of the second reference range 29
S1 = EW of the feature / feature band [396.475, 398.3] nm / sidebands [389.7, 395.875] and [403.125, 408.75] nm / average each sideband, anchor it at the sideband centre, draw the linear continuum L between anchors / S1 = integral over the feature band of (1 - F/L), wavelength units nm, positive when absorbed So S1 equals 0.66 nm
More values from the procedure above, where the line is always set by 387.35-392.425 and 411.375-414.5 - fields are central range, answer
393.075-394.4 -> 0.22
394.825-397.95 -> 0.74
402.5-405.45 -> -0.47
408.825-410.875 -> 0.44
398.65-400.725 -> -0.30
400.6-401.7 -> -0.19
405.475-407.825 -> -0.12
